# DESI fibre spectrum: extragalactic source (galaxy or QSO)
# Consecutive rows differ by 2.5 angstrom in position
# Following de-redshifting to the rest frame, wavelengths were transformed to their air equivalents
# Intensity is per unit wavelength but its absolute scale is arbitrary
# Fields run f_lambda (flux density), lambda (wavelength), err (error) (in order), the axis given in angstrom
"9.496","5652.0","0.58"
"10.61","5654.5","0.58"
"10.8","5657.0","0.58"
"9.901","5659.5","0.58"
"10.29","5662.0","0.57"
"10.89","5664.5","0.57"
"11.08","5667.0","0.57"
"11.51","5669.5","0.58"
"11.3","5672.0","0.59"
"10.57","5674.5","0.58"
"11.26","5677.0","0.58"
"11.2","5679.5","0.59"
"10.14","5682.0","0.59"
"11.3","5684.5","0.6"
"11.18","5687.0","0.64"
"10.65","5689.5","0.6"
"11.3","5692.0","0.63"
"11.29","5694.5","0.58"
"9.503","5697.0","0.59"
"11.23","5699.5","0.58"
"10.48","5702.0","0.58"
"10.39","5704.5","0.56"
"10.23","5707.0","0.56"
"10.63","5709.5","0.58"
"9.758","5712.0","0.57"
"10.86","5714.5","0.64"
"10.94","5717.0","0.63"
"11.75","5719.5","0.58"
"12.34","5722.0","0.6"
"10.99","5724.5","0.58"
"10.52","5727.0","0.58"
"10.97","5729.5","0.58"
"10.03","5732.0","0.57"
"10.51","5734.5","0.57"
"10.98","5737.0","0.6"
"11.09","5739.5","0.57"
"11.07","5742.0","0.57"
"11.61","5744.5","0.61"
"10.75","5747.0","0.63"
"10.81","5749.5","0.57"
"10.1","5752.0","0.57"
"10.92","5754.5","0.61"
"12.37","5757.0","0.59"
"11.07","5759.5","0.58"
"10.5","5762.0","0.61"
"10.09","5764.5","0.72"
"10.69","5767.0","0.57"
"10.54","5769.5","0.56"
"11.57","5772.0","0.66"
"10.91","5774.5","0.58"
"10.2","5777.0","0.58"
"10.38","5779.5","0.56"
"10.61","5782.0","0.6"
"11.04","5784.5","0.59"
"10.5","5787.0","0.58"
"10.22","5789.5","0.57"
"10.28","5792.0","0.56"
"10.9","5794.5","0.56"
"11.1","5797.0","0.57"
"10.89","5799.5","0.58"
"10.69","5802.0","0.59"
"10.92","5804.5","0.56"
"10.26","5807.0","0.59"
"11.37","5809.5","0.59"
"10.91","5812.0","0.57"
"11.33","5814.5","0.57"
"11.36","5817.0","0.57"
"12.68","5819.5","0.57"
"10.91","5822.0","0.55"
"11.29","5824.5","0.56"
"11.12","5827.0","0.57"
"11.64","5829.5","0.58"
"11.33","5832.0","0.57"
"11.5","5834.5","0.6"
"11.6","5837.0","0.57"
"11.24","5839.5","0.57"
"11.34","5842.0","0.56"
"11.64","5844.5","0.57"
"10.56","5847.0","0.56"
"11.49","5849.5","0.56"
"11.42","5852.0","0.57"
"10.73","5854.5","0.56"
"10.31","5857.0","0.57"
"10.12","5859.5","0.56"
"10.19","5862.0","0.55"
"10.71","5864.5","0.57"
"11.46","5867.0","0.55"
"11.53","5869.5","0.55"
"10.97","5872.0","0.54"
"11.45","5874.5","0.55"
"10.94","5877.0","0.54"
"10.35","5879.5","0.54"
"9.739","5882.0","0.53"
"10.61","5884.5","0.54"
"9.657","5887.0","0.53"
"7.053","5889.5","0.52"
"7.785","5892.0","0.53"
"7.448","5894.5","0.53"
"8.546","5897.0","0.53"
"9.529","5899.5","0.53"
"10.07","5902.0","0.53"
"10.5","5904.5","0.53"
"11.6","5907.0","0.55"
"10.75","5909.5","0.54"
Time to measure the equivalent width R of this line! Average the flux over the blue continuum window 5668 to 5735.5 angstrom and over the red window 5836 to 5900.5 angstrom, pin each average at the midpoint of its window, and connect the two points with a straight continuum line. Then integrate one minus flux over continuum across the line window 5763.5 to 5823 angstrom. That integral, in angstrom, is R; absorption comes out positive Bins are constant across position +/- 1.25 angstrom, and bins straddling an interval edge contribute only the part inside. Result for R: -1.66 angstrom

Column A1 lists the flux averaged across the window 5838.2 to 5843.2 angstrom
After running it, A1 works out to 11.3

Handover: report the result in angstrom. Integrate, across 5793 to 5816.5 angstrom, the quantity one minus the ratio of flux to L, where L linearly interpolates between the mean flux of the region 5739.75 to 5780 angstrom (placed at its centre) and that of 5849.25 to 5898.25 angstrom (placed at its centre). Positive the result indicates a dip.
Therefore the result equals -0.8 angstrom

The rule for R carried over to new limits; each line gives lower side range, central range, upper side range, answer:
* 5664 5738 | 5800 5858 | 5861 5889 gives -2.91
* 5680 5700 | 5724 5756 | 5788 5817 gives 0.06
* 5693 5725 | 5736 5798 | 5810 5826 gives 1.73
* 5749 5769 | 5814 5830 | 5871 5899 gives -2.09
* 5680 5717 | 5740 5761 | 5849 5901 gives -1.19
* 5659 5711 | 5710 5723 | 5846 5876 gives -0.32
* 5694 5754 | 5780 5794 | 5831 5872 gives 0.49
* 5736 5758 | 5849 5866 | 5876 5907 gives -1.51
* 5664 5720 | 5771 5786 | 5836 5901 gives -0.26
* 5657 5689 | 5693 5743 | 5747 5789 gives 0.19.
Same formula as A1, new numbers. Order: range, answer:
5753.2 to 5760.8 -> 11.4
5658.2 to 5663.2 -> 10.1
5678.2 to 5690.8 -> 10.9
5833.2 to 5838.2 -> 11.5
